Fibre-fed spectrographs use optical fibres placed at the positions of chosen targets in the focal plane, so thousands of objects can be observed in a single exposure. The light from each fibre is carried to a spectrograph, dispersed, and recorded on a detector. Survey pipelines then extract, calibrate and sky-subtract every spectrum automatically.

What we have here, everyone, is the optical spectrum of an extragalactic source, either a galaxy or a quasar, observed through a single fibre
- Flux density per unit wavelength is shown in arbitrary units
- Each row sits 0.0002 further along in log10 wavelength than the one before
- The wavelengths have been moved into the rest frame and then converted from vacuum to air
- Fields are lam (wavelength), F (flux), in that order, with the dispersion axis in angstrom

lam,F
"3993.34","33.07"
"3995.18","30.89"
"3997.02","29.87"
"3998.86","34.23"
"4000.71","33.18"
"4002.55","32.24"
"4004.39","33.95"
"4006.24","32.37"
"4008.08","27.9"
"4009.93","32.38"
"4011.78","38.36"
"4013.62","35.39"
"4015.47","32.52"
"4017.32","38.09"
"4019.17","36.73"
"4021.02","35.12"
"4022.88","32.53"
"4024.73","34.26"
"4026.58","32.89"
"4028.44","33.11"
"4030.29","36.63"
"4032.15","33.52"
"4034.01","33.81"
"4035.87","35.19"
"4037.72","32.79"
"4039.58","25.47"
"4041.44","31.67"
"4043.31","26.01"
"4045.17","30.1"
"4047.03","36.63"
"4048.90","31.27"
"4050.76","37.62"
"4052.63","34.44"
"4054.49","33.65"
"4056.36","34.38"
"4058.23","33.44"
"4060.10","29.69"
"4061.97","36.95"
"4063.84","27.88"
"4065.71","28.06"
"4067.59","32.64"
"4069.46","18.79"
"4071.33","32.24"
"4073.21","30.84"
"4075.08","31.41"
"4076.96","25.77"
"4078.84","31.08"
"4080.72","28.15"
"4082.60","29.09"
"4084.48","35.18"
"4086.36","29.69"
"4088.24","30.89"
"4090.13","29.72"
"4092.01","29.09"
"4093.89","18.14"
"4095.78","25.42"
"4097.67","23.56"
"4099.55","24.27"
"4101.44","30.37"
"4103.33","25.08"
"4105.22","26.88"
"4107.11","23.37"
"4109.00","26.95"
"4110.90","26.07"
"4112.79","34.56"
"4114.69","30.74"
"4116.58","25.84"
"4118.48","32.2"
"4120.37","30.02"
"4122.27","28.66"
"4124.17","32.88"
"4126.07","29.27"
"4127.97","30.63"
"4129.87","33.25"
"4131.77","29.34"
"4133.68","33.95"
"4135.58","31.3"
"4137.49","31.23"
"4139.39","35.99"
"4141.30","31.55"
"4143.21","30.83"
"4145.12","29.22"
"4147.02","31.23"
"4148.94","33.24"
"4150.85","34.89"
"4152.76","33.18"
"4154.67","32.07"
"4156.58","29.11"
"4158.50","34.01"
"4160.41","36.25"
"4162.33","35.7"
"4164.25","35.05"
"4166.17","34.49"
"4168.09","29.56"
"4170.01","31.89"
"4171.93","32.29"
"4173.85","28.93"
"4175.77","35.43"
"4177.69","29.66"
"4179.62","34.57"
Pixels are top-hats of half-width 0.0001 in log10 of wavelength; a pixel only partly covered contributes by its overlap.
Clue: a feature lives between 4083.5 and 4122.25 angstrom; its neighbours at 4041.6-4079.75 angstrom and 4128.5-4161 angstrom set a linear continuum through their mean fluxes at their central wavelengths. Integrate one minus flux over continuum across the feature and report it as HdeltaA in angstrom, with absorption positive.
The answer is 4.7 angstrom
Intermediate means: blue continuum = 31.1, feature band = 27.9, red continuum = 32.3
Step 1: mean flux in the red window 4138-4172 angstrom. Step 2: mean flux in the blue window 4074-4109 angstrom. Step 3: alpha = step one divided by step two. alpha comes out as 1.2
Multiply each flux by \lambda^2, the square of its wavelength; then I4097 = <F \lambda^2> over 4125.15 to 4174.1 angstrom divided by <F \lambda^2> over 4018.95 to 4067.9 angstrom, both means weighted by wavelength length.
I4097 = 1.04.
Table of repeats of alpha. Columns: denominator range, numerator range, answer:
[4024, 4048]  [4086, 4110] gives 0.81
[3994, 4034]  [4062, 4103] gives 0.84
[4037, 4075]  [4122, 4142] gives 1.02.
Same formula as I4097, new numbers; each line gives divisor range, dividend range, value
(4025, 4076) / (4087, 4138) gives 0.93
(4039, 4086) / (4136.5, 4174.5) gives 1.10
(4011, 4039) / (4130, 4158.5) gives 0.98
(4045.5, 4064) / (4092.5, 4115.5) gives 0.80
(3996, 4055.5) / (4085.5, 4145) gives 0.92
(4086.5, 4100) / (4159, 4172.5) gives 1.33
